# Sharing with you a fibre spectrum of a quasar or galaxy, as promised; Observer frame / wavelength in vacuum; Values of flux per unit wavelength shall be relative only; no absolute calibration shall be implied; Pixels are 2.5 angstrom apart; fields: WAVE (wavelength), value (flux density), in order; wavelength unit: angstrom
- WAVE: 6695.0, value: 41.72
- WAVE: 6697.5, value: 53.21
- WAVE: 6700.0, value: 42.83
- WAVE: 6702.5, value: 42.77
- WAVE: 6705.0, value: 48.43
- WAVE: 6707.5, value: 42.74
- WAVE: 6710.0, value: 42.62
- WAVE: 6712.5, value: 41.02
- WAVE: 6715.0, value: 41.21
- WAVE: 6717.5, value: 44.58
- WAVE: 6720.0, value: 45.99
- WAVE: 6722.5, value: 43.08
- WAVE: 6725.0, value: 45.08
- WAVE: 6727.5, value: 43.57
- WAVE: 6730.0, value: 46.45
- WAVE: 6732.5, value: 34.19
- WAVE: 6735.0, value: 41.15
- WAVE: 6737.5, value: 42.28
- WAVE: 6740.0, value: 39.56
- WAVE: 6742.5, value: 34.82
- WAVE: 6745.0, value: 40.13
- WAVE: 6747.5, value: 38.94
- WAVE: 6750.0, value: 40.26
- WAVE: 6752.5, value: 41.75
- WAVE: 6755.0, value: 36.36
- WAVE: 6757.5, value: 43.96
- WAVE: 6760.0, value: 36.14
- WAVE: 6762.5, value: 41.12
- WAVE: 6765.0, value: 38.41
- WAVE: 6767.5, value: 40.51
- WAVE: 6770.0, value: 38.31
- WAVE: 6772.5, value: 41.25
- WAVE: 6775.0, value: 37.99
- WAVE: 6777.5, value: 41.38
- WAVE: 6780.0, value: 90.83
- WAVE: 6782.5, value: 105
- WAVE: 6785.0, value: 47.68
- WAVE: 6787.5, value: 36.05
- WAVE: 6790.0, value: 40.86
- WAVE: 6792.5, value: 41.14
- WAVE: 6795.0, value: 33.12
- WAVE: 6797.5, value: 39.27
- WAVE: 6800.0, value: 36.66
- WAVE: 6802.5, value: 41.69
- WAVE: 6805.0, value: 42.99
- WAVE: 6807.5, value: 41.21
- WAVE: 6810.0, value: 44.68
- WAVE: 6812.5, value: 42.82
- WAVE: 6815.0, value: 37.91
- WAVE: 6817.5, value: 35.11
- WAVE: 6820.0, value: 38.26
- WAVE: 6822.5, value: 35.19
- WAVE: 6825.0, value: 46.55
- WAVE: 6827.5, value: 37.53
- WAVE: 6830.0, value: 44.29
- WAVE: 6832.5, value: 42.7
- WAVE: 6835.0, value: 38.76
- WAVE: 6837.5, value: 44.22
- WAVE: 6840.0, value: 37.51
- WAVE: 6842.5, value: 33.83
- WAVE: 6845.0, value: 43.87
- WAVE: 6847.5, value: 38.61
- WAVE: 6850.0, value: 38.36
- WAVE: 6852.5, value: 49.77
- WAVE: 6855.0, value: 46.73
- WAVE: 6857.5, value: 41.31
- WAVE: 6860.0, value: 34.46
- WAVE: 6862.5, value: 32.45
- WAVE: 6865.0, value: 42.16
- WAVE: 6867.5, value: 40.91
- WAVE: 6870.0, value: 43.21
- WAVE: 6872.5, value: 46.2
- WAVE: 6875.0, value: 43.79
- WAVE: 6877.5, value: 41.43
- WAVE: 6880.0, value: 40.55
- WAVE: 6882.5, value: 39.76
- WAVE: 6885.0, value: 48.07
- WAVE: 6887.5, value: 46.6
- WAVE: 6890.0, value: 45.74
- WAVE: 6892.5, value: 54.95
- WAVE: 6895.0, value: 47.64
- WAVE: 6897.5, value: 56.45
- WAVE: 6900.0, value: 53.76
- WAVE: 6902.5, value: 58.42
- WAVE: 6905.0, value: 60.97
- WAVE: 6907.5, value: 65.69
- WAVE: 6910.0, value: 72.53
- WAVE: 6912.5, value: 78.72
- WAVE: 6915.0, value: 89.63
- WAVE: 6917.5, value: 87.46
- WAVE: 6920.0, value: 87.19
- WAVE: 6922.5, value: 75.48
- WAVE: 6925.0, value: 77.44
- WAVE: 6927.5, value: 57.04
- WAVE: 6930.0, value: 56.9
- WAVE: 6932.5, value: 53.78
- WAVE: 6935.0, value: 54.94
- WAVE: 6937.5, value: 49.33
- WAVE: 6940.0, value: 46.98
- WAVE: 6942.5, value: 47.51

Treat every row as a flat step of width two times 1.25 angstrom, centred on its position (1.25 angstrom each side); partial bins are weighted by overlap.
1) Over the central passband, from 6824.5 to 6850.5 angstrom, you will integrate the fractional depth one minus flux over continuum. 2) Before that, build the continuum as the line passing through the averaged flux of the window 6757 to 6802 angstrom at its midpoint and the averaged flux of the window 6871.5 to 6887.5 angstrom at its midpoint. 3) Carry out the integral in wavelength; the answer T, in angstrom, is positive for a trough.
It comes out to 2.41 angstrom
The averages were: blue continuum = 46.1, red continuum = 43.5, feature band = 40.5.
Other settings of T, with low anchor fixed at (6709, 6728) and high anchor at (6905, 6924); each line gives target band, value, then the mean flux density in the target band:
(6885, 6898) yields 4.3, 49.7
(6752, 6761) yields 1.9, 39.5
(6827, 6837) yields 3.5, 41.3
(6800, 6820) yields 6.4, 40.5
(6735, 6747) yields 2.0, 39.4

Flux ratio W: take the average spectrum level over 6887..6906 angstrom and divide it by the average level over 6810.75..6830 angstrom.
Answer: 1.3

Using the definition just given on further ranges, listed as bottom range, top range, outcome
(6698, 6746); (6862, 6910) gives 1.15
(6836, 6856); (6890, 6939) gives 1.56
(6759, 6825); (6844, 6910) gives 1.06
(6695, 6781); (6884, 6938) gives 1.47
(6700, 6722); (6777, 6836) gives 1.04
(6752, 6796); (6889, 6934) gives 1.41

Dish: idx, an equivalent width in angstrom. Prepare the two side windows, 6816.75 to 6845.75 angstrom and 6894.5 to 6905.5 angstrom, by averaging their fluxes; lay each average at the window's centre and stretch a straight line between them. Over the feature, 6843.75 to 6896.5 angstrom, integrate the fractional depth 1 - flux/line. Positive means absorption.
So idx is 5.9 angstrom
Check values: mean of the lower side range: 39.8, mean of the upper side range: 55.6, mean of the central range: 43.2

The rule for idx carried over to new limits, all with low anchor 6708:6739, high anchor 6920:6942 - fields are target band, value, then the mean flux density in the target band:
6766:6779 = 1.6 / 40.8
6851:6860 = 1.6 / 44.1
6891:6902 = 0.7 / 53.4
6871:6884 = 3.1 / 42.5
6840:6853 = 3.2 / 40.1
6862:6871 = 2.4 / 40.2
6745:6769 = 3.0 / 39.7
